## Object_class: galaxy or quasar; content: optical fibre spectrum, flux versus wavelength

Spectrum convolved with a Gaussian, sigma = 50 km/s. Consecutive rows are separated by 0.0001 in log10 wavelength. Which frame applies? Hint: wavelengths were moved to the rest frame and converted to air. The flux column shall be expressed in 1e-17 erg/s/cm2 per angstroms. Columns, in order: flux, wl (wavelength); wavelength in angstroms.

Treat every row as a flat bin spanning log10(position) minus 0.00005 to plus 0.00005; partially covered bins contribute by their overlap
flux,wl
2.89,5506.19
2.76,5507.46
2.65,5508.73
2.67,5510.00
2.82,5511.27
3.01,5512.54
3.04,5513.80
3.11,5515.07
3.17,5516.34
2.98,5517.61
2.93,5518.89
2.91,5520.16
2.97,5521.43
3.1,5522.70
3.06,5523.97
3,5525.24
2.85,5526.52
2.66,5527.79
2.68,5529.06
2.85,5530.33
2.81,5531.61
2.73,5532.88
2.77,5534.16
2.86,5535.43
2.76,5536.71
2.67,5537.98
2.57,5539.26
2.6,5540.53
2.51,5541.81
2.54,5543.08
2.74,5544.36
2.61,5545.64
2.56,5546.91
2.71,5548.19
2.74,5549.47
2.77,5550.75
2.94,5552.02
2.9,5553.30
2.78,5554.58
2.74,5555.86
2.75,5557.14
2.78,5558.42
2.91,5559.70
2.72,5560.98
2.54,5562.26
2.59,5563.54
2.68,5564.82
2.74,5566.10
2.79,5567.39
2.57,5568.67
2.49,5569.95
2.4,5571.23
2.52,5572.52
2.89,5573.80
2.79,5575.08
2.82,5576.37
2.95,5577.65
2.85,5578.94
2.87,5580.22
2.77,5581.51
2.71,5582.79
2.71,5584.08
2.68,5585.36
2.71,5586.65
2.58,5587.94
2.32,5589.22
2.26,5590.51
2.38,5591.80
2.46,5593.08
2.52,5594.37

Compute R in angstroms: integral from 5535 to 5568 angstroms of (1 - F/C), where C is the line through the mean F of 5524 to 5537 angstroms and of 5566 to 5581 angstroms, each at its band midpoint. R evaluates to 0.66 angstroms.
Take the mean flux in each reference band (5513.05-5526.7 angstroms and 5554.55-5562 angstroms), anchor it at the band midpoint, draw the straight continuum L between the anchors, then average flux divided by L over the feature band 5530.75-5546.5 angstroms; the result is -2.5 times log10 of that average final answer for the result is 0.08 mag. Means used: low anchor 3.02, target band 2.68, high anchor 2.77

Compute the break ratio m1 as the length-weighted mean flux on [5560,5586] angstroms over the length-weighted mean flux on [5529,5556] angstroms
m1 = 1.0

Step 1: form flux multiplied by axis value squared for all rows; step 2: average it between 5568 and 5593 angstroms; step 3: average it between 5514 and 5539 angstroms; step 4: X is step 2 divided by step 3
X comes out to 0.9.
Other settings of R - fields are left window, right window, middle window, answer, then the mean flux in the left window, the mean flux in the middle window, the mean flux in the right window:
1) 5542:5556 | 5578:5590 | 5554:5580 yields -0.1 angstroms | 2.72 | 2.72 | 2.69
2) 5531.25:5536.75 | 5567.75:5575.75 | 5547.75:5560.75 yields -0.5 angstroms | 2.79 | 2.8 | 2.62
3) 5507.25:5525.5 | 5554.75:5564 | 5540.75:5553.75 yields 0.4 angstroms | 2.95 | 2.7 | 2.72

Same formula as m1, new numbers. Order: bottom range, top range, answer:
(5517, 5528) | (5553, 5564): 0.93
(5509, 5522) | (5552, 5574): 0.91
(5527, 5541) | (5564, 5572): 0.96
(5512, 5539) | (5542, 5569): 0.94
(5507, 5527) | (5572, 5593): 0.91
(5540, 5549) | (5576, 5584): 1.08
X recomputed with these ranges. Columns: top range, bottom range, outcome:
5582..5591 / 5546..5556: 0.94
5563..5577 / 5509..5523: 0.92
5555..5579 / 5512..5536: 0.94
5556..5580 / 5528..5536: 0.99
